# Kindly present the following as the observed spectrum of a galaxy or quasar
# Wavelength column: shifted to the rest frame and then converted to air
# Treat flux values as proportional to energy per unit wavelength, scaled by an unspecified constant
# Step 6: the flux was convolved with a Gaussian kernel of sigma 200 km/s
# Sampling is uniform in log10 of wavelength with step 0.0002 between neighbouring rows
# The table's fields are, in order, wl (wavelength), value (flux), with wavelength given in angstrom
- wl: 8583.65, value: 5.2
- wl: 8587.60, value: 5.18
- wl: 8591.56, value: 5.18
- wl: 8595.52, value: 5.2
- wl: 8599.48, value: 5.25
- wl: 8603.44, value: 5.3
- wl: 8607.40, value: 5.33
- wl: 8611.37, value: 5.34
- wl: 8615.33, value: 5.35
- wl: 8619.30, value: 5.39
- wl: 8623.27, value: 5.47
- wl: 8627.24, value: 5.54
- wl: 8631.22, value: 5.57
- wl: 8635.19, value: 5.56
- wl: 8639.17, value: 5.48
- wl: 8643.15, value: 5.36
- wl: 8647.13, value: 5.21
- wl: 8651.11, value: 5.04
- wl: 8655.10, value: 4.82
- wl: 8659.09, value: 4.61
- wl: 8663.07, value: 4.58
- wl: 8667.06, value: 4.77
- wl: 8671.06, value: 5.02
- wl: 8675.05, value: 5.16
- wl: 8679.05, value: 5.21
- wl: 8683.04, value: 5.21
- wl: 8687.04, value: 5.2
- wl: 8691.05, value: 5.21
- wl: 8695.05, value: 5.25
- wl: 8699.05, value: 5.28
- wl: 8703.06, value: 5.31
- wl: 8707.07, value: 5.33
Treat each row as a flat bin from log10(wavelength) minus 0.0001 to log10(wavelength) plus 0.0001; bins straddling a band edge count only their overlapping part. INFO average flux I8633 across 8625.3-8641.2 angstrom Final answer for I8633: 5.54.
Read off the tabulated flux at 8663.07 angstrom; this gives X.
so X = 4.58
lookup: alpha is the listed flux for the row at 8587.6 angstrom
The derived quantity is 5.18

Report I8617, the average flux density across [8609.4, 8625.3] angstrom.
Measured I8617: 5.39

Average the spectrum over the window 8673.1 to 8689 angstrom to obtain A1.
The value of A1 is 5.2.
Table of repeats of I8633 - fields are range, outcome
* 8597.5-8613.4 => 5.31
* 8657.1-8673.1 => 4.75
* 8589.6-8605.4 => 5.23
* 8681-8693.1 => 5.21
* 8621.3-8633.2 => 5.52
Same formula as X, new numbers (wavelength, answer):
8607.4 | 5.33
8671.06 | 5.02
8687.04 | 5.2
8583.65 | 5.2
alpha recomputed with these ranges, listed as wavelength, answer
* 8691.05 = 5.21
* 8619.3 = 5.39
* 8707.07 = 5.33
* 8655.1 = 4.82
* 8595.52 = 5.2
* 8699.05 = 5.28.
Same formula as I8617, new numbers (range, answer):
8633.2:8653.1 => 5.33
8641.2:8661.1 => 5.01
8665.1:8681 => 5.04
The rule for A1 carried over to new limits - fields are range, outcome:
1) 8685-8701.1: 5.23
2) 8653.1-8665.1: 4.67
